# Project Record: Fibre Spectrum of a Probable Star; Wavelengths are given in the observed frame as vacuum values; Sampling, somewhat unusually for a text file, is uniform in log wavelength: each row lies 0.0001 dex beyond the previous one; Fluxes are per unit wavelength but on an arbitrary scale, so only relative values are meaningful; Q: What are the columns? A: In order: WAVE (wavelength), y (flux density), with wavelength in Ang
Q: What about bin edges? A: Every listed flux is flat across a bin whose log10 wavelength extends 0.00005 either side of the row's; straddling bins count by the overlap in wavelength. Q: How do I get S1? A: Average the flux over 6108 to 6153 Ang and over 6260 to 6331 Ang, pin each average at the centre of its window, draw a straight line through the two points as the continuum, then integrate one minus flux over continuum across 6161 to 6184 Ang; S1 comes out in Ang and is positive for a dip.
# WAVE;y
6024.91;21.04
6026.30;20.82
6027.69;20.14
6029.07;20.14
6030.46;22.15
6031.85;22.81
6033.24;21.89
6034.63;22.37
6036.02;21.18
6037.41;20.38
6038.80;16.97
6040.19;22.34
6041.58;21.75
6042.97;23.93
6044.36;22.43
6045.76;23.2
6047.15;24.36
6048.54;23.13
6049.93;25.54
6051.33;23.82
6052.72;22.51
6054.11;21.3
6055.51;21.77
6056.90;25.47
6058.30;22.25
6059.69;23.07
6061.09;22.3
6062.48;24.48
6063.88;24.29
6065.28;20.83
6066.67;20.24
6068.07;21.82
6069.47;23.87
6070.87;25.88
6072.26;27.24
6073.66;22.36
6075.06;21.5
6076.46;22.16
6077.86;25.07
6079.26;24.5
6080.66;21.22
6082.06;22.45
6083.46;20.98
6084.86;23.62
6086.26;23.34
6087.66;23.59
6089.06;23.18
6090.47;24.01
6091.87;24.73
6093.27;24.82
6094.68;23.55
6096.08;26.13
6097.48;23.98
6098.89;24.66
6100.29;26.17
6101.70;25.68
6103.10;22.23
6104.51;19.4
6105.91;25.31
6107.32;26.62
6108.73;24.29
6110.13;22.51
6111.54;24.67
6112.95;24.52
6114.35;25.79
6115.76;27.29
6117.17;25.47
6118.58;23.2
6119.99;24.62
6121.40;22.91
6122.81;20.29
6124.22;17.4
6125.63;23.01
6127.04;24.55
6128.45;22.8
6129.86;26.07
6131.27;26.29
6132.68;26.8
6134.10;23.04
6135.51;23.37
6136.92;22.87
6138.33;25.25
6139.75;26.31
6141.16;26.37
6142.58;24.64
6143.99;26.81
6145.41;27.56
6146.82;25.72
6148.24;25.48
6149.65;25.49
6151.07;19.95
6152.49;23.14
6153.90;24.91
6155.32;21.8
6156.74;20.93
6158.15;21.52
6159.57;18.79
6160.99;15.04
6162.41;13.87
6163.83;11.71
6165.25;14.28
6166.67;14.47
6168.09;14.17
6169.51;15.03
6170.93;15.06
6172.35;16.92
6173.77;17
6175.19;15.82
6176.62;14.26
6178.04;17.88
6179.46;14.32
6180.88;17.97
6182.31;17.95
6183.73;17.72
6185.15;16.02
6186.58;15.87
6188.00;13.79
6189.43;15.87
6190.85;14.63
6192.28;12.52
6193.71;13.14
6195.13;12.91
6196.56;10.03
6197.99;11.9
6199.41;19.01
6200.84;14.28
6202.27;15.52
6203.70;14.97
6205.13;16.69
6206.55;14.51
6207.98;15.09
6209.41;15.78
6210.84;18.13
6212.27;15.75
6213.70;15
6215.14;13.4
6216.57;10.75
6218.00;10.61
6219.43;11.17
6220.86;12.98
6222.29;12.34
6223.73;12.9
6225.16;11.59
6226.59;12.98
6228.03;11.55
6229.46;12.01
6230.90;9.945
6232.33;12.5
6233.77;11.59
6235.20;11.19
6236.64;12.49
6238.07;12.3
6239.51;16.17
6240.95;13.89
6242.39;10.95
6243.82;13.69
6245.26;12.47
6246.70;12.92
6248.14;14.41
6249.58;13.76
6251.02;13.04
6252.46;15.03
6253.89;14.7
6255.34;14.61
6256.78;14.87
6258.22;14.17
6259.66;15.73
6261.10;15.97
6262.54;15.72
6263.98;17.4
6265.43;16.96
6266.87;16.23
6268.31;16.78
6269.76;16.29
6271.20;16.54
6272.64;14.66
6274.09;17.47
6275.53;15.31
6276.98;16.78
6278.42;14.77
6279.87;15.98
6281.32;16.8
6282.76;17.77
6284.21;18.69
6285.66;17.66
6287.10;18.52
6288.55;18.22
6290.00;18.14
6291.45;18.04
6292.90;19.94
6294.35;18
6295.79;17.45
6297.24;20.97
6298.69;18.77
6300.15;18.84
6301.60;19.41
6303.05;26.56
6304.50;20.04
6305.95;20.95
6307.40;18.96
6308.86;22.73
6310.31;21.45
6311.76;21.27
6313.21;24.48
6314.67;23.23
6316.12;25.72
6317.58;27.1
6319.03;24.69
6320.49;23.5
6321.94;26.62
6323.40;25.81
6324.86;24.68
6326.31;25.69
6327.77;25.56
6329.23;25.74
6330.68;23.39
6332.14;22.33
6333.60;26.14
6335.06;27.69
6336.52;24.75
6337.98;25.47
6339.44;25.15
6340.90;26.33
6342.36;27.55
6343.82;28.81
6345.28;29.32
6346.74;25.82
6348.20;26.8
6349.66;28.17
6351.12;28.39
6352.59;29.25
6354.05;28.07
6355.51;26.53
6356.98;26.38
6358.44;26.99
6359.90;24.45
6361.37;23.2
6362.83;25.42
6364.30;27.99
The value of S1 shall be 7.67 Ang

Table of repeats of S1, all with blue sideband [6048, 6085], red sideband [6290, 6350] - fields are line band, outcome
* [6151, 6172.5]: 5.3 Ang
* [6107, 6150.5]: -2.5 Ang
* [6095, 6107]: -0.6 Ang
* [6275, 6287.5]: 3.5 Ang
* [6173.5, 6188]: 4.4 Ang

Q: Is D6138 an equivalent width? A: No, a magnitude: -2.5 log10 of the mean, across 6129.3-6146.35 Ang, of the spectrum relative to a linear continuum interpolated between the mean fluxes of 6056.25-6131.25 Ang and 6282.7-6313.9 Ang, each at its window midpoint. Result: -0.12 mag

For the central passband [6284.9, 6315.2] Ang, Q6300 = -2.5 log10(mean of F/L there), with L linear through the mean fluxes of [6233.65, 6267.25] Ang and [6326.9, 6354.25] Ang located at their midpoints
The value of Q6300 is 0.046 mag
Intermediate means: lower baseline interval 14.2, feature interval 20.2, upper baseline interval 26.5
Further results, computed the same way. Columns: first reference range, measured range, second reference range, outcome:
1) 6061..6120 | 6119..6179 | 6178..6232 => -0.11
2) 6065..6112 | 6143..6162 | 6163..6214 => -0.24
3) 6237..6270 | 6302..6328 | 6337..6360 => -0.05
